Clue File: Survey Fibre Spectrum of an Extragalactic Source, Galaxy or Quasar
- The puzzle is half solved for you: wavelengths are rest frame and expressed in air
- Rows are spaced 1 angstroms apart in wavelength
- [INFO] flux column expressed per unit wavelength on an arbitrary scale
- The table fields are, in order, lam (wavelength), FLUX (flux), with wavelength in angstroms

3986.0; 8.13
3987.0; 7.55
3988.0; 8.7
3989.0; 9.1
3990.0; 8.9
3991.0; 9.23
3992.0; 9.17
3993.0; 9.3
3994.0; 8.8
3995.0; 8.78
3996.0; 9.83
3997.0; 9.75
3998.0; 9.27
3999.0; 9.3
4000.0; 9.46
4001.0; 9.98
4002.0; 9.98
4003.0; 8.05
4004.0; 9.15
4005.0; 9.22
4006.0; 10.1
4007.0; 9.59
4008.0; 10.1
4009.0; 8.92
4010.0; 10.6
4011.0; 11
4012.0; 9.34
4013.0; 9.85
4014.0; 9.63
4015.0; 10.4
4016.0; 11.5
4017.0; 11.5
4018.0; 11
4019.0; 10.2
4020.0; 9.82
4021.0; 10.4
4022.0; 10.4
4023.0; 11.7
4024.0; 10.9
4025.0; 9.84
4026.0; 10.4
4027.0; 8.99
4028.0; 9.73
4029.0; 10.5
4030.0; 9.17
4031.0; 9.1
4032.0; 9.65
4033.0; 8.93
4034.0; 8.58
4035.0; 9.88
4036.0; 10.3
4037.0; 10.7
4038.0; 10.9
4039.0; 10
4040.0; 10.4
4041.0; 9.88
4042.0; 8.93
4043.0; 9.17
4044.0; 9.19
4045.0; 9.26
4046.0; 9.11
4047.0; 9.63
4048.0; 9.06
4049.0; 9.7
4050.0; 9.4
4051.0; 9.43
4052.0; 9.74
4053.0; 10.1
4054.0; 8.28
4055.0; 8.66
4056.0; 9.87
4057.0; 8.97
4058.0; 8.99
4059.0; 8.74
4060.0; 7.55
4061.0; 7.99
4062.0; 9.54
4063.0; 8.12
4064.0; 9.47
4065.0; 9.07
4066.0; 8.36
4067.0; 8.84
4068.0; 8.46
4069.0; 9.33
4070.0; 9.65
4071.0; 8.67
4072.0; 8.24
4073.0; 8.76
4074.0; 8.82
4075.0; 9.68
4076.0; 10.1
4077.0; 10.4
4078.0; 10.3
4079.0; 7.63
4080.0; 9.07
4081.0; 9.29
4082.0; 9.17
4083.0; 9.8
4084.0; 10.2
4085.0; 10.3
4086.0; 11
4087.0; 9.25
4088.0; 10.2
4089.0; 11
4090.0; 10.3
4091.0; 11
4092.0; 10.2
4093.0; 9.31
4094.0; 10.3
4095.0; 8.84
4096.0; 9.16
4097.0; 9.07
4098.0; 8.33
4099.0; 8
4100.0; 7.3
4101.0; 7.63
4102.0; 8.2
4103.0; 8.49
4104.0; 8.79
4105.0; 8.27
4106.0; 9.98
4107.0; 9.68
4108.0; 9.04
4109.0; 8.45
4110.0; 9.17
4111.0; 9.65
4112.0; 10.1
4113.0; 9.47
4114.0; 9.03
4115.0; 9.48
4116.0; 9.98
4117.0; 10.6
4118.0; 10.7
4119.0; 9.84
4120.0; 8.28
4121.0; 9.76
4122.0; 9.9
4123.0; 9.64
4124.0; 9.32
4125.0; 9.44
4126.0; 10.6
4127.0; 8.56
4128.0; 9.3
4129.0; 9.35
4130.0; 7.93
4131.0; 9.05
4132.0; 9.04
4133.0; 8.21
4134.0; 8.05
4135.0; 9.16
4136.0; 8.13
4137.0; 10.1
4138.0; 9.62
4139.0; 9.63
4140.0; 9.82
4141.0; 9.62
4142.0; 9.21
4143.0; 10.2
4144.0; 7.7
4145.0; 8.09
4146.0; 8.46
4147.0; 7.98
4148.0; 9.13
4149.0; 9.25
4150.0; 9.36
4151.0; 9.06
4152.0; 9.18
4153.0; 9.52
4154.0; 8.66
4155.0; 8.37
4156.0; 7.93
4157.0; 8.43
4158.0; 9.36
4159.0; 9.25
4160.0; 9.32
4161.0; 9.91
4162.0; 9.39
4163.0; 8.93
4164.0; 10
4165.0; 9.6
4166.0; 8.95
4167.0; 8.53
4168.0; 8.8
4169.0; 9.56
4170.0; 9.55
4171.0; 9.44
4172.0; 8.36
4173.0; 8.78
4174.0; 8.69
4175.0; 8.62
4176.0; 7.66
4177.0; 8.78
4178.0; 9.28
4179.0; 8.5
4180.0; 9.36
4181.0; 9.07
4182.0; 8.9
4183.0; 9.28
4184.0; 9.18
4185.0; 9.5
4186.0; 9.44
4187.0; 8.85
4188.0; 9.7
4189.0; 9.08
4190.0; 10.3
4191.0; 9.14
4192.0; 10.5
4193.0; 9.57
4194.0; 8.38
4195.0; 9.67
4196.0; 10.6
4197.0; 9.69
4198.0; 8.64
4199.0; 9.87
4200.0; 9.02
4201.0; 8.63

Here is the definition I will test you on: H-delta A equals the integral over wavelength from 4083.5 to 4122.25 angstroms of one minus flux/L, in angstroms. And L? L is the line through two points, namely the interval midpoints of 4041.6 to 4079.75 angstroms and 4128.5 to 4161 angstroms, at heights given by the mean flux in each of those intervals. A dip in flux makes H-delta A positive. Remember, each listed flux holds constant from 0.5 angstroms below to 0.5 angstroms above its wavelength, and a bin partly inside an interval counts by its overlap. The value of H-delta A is -1.8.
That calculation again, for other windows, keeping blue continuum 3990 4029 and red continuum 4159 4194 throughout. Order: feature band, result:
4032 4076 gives 2.1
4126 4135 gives 0.5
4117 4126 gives -0.3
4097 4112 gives 1.2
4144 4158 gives 0.9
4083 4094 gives -0.8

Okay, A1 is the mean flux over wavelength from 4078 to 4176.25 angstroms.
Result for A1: 9.2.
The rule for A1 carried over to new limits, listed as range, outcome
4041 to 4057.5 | 9.3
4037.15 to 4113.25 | 9.27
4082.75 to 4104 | 9.4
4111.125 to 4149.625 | 9.26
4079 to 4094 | 9.94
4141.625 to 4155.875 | 8.84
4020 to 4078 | 9.44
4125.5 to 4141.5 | 9.14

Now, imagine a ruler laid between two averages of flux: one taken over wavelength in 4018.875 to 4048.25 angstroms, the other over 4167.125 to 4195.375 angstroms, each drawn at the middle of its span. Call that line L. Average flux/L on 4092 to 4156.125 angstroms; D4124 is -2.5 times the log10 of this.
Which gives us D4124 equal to 0.03 mag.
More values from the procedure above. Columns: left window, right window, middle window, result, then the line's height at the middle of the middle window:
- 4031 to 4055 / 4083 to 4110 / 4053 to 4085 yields 0.04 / 9.44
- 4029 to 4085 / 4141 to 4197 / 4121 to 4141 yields -0.01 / 9.17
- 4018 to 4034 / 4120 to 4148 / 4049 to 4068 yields 0.09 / 9.71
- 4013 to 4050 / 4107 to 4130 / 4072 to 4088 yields 0.02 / 9.7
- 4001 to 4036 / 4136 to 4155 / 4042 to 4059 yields 0.05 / 9.74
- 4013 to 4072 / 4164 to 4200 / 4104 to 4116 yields 0.01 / 9.39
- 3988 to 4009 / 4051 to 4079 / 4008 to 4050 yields -0.09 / 9.2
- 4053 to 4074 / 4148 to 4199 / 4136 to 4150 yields -0.01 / 9.07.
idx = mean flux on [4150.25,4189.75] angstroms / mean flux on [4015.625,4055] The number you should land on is 0.9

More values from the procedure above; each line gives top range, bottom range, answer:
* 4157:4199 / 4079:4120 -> 0.98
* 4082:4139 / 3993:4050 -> 0.95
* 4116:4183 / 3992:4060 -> 0.94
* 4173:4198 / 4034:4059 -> 0.97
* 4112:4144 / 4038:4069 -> 1.02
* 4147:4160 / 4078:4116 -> 0.96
